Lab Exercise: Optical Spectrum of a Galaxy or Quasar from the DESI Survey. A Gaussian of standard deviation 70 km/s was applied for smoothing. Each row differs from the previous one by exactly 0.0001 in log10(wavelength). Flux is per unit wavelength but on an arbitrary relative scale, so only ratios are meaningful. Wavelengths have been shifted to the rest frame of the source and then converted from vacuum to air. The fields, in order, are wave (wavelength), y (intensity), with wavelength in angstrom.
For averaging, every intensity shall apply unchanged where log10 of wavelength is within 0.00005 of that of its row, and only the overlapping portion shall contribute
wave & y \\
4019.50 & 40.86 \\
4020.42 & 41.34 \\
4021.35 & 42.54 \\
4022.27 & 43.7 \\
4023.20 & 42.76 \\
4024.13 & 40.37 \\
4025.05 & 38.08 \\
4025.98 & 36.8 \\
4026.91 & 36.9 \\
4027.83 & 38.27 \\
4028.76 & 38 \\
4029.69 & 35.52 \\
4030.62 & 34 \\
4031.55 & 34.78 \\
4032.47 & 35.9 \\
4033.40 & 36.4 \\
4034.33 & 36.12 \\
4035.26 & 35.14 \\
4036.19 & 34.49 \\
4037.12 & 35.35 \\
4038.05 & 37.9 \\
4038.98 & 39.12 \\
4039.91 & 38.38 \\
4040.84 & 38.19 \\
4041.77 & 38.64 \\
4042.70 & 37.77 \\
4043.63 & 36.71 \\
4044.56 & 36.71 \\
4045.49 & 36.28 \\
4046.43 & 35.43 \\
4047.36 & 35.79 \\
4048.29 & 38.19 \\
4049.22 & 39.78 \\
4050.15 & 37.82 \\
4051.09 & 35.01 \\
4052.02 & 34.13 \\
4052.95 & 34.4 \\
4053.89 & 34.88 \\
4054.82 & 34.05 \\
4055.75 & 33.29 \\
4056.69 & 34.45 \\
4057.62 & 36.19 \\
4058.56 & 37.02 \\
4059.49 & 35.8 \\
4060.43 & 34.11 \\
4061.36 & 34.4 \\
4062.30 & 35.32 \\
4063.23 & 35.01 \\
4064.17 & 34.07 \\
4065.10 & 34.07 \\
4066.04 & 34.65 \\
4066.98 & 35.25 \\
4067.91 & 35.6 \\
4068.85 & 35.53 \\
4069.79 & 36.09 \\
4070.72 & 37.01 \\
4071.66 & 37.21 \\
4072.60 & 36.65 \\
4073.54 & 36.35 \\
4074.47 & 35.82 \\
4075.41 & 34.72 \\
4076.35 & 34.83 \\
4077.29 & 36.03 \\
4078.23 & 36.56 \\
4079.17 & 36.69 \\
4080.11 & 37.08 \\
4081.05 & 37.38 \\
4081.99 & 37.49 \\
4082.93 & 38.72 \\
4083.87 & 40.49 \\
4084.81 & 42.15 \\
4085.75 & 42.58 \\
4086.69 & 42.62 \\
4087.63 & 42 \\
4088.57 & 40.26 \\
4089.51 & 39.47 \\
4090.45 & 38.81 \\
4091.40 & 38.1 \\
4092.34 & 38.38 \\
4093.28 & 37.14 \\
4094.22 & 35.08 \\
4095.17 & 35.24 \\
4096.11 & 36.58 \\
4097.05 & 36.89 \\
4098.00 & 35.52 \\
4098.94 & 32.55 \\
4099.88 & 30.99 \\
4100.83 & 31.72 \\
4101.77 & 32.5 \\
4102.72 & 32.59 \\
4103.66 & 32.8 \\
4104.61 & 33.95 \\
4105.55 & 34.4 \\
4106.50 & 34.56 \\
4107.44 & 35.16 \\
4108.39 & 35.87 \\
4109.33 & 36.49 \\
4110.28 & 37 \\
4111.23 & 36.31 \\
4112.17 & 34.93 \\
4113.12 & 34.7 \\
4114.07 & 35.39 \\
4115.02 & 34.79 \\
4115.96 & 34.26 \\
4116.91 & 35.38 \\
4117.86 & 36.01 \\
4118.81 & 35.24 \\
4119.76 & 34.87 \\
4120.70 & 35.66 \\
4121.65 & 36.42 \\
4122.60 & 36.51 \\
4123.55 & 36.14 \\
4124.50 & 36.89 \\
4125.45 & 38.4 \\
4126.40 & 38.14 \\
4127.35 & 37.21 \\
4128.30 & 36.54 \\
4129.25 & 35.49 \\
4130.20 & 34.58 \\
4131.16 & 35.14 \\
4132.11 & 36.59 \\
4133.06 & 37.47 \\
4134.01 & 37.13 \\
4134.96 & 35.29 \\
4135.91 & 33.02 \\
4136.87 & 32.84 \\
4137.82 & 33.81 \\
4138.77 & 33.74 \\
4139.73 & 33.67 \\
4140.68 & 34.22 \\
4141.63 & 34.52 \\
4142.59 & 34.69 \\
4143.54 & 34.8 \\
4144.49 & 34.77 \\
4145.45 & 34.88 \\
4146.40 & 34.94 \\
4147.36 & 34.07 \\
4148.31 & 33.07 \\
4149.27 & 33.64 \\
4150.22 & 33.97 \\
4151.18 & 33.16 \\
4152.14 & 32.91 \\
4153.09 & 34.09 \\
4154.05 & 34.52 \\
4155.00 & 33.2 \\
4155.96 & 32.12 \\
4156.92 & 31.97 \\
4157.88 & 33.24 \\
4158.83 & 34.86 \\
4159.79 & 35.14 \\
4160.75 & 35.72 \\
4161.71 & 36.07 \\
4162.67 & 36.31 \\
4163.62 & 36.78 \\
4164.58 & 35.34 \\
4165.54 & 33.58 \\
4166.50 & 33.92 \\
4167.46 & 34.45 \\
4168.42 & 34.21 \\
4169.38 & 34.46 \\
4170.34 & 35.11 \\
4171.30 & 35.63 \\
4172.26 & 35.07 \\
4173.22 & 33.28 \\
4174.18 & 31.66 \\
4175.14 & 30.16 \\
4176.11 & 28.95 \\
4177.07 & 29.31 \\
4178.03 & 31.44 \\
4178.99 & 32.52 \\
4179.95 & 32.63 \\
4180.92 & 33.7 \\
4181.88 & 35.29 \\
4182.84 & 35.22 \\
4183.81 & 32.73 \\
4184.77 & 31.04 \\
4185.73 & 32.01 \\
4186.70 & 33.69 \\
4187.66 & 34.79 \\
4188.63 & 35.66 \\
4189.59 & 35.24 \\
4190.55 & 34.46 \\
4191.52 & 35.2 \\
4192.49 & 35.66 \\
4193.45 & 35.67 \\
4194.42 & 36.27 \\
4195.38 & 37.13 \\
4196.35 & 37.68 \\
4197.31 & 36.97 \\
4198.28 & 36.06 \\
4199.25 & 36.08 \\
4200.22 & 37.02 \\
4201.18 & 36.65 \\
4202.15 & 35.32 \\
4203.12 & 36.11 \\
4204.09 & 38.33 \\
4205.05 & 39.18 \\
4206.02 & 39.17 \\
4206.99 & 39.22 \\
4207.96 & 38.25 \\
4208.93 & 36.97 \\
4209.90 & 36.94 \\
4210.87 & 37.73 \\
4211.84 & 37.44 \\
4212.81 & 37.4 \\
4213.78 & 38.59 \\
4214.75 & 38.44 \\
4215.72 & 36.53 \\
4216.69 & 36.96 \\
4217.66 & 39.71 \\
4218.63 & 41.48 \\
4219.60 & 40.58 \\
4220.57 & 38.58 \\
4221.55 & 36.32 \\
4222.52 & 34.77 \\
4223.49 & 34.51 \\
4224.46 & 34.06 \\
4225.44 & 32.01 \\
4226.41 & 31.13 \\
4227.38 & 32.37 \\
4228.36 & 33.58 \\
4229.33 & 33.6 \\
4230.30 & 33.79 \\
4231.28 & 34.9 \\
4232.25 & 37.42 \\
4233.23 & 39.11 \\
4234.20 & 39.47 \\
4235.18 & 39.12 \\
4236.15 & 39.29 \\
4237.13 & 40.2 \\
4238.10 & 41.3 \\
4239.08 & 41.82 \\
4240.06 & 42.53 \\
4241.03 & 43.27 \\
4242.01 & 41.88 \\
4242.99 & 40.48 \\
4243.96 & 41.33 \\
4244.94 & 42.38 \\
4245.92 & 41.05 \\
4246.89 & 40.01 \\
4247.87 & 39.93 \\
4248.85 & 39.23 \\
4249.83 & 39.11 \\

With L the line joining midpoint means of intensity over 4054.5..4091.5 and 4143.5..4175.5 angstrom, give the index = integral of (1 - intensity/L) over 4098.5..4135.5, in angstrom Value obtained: 0.2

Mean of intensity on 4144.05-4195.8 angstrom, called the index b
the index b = 34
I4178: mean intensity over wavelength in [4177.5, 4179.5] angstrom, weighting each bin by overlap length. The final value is 32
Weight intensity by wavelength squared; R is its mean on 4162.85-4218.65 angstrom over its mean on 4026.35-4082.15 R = 1.0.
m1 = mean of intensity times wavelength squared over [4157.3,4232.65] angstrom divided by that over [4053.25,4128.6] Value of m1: 1.0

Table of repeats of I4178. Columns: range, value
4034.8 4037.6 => 35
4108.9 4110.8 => 36.6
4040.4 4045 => 37.6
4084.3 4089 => 42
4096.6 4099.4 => 34.9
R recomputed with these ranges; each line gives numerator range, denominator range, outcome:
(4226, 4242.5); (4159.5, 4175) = 1.13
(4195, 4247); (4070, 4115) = 1.10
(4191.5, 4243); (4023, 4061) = 1.12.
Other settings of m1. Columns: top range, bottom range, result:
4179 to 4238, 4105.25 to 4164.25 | 1.07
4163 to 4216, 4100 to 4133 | 1.03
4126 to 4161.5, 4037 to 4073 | 1.00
